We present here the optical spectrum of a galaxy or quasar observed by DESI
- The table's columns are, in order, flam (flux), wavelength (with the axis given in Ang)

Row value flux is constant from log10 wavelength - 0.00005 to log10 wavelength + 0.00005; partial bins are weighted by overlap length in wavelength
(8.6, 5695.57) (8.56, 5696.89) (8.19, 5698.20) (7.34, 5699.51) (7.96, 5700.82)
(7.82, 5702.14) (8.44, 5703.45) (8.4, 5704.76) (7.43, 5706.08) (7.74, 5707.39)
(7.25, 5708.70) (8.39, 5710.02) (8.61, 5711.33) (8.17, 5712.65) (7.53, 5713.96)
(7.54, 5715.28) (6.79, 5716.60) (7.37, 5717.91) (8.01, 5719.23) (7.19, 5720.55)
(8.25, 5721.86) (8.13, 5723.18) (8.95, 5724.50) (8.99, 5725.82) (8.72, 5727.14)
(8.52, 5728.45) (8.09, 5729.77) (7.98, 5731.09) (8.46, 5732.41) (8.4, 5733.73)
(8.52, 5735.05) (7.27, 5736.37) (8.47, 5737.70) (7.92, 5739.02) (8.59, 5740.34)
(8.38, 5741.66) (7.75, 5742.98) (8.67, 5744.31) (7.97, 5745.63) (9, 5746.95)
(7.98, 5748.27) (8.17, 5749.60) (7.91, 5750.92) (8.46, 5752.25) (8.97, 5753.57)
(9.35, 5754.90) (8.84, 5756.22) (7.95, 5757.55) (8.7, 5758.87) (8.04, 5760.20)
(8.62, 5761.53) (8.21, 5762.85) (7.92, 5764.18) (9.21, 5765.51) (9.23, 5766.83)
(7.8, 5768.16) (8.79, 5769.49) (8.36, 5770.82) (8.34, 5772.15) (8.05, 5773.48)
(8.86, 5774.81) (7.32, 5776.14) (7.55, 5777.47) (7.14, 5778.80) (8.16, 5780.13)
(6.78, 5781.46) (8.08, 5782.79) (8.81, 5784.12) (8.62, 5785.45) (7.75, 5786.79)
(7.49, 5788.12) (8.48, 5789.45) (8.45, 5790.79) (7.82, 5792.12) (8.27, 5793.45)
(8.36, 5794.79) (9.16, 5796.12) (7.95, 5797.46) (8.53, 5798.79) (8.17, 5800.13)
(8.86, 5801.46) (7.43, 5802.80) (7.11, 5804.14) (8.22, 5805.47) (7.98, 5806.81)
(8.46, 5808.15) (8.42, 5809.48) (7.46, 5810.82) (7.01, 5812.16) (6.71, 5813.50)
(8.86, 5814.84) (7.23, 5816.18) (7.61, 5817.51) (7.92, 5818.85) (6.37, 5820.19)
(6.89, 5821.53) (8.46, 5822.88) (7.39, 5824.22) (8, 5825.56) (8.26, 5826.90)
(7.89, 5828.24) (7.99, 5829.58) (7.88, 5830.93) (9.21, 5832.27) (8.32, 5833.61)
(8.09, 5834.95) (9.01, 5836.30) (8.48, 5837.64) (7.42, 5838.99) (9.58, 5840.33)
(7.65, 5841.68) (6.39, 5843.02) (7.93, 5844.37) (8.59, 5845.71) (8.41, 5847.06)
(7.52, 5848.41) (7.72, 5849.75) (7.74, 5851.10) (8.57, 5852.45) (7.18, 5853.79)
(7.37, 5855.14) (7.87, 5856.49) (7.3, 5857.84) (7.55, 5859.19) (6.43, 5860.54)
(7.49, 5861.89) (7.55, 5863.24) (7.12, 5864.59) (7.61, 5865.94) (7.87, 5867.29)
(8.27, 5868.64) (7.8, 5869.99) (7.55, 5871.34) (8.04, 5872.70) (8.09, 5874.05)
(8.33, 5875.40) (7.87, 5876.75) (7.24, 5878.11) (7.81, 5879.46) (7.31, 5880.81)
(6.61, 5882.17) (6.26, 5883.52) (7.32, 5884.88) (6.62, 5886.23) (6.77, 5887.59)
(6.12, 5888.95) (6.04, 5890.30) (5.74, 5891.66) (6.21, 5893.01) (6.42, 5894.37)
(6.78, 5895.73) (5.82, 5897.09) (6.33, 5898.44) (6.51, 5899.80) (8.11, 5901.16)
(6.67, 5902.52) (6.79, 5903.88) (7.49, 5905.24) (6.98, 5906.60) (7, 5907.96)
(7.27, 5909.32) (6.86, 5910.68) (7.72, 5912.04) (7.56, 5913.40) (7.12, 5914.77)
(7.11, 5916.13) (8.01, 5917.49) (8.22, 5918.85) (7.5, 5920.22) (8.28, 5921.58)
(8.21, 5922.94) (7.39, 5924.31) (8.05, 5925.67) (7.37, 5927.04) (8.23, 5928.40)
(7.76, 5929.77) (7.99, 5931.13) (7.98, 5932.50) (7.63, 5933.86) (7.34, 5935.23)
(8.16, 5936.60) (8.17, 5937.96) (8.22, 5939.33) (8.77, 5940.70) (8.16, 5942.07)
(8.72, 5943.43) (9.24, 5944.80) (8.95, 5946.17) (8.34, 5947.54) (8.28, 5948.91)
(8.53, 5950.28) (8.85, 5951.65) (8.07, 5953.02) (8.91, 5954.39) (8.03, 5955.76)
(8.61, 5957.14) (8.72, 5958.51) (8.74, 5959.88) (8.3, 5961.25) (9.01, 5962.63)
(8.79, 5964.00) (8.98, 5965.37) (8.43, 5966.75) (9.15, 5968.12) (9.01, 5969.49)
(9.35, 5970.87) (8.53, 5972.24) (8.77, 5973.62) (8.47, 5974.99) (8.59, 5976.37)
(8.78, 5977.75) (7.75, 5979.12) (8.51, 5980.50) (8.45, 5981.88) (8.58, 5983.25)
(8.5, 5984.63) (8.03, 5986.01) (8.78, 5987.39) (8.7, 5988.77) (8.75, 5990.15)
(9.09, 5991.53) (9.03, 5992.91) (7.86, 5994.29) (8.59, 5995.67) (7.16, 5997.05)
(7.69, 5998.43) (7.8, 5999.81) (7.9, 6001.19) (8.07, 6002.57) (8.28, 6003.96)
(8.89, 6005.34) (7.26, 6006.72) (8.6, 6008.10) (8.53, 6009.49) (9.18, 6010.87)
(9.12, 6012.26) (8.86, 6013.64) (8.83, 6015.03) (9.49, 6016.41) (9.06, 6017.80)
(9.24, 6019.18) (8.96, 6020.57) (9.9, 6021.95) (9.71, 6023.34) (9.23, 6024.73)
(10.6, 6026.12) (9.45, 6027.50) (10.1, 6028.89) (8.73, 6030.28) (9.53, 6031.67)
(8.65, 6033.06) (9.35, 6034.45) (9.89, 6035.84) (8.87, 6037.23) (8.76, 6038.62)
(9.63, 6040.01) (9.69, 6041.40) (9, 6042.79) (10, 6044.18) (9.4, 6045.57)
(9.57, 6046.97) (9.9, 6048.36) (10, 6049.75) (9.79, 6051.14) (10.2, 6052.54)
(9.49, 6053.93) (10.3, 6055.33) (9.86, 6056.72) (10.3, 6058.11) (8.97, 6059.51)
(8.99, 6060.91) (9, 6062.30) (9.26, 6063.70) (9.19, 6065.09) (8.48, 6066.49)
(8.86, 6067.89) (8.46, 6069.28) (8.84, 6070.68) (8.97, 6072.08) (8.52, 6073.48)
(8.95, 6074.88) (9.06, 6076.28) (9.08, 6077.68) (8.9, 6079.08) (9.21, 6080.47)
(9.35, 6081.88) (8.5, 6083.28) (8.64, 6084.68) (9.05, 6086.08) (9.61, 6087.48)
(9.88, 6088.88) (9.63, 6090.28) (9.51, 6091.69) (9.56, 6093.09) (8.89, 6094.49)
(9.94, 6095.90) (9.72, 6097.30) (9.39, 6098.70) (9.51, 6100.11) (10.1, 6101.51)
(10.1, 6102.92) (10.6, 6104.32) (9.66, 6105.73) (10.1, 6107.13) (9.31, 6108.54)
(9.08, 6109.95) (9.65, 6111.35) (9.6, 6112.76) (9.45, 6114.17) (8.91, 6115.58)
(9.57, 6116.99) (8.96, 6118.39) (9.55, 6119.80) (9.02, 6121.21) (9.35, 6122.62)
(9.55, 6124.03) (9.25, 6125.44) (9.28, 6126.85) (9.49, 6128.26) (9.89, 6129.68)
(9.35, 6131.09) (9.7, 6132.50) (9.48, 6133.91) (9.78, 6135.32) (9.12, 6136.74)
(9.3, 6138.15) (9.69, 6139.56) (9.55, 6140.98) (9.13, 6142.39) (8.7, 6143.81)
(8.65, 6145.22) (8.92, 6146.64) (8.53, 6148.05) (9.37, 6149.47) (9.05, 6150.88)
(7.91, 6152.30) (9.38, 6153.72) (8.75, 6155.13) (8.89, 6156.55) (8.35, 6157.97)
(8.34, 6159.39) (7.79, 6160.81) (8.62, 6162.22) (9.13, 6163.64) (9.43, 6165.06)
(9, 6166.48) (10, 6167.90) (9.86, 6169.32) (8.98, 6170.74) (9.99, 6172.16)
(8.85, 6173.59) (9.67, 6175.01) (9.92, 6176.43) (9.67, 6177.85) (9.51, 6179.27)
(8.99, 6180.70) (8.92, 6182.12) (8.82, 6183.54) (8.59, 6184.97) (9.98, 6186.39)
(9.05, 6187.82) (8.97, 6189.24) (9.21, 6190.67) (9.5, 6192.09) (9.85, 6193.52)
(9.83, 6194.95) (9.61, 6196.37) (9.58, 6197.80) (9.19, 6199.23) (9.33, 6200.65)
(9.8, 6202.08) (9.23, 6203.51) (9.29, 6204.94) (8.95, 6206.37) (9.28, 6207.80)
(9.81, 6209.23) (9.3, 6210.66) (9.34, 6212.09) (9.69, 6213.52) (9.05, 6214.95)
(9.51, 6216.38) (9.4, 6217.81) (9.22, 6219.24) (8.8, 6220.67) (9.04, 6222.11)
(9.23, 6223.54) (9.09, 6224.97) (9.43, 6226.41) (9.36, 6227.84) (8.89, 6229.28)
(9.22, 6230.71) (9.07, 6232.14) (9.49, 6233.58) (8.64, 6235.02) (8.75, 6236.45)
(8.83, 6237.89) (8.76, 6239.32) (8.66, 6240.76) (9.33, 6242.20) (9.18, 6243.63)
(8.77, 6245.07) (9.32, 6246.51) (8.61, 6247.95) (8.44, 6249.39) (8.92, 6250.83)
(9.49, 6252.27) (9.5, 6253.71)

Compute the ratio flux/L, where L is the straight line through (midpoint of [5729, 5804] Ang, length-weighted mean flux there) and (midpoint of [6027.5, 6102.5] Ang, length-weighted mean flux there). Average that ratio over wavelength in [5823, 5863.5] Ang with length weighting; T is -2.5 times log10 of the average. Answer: 0.08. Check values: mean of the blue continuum 8.25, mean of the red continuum 9.34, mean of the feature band 7.9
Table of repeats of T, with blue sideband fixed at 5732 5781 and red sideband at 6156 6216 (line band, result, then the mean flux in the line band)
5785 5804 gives 0.024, 8.2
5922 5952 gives 0.066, 8.19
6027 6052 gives -0.062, 9.46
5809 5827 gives 0.116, 7.58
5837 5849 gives 0.066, 7.99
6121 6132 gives -0.033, 9.42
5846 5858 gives 0.097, 7.79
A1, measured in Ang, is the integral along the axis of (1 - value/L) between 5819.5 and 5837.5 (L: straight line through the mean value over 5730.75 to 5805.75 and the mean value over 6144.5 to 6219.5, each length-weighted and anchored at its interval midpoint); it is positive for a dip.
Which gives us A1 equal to 0.8 Ang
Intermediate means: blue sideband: 8.24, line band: 8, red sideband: 9.21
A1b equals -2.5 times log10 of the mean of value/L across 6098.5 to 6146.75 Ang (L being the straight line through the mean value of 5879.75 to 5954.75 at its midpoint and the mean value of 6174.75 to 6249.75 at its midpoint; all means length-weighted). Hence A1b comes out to -0.09 mag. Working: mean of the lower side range 7.51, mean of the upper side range 9.23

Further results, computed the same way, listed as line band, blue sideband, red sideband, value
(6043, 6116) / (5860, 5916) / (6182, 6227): -0.12 mag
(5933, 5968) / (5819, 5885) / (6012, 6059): 0.03 mag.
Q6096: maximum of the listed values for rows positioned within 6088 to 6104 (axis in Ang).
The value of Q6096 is 10.1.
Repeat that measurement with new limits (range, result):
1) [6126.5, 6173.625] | 10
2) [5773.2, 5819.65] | 9.16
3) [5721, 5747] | 9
